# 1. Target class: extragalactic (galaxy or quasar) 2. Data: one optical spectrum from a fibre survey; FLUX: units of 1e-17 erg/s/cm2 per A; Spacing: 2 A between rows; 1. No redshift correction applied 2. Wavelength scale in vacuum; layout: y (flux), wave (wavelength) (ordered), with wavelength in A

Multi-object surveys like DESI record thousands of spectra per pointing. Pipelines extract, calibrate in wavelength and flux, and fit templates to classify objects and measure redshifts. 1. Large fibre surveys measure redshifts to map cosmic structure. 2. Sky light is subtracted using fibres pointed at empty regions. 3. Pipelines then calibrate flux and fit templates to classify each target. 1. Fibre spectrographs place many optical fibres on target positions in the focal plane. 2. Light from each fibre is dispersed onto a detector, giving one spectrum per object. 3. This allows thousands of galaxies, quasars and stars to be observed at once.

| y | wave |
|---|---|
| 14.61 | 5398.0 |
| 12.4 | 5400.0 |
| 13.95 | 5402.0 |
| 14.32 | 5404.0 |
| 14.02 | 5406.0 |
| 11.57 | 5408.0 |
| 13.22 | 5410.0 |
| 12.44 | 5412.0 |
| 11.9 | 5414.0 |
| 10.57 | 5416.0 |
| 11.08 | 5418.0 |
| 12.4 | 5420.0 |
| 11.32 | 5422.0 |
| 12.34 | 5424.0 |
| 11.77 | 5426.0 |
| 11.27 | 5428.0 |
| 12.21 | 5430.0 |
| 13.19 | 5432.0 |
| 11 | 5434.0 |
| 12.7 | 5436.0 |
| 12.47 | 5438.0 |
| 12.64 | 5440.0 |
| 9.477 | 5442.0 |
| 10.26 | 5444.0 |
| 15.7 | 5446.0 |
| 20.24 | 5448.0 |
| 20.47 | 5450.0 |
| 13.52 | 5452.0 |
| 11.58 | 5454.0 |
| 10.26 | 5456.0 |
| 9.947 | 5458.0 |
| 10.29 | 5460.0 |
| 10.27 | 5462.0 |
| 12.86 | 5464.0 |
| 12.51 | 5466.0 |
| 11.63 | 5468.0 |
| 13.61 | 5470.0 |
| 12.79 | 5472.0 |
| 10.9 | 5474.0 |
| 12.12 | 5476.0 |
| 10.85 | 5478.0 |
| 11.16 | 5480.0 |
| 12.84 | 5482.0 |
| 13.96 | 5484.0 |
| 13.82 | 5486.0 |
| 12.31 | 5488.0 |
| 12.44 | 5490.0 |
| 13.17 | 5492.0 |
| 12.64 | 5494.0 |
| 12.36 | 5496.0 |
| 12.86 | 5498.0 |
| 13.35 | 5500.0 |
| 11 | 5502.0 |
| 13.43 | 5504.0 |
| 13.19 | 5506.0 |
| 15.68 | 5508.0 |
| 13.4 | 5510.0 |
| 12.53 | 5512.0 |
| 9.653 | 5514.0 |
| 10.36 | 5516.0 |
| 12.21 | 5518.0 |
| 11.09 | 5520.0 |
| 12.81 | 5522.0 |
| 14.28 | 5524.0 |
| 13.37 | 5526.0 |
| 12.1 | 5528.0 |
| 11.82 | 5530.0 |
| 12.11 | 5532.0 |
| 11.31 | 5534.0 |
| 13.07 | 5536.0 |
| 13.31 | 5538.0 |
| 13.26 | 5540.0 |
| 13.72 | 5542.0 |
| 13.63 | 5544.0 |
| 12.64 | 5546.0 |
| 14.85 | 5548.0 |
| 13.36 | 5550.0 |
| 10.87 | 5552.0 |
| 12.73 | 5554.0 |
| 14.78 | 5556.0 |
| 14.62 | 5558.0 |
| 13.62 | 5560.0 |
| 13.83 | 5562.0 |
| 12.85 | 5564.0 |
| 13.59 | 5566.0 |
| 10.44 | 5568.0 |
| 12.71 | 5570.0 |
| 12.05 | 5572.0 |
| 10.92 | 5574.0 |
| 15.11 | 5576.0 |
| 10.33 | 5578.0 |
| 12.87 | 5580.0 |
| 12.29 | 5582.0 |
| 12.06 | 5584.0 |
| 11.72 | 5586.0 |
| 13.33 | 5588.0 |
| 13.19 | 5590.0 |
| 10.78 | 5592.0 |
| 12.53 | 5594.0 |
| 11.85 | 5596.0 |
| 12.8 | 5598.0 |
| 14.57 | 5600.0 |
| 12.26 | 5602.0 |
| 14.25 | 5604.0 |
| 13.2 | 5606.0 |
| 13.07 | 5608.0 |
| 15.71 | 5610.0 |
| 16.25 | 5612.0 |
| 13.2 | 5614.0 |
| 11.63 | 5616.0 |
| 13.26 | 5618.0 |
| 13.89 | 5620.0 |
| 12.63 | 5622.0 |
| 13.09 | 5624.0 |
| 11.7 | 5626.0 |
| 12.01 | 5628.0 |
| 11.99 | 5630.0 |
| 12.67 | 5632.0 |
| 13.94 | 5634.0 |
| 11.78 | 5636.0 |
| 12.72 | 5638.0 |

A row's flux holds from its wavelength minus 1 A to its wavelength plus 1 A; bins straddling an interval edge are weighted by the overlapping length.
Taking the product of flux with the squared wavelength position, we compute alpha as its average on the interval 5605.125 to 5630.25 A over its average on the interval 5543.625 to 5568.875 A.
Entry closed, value 1.02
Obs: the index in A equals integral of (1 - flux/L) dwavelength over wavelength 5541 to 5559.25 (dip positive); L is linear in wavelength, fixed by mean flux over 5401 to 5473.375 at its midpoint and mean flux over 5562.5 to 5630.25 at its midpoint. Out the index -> -1.08 A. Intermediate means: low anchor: 12.5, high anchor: 12.8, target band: 13.5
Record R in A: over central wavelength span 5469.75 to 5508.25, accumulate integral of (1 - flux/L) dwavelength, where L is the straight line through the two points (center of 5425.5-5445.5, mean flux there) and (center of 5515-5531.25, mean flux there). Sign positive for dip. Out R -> -1.8 A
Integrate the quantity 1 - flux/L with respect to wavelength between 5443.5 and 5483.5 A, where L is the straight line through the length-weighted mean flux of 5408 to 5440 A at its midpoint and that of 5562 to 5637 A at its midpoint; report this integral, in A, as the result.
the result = -1.9 A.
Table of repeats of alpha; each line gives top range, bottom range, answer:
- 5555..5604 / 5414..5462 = 1.08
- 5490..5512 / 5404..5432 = 1.11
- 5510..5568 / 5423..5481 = 1.06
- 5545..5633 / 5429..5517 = 1.07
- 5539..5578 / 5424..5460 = 1.07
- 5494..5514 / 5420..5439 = 1.10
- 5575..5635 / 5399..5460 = 1.09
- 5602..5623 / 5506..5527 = 1.12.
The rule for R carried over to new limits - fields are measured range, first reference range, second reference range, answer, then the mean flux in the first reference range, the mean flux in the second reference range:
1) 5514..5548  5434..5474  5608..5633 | 0.98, 12.7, 13.2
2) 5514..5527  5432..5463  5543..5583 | 0.71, 12.7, 12.9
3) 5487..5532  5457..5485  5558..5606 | -1.55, 11.8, 12.7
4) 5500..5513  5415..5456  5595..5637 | -0.32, 12.7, 13.1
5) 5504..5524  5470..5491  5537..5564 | 0.64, 12.4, 13.5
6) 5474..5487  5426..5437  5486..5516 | 0.16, 12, 12.7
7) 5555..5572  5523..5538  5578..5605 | -0.86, 12.6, 12.6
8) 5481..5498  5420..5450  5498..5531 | -0.41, 12.9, 12.5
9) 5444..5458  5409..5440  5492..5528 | -2.71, 12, 12.6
